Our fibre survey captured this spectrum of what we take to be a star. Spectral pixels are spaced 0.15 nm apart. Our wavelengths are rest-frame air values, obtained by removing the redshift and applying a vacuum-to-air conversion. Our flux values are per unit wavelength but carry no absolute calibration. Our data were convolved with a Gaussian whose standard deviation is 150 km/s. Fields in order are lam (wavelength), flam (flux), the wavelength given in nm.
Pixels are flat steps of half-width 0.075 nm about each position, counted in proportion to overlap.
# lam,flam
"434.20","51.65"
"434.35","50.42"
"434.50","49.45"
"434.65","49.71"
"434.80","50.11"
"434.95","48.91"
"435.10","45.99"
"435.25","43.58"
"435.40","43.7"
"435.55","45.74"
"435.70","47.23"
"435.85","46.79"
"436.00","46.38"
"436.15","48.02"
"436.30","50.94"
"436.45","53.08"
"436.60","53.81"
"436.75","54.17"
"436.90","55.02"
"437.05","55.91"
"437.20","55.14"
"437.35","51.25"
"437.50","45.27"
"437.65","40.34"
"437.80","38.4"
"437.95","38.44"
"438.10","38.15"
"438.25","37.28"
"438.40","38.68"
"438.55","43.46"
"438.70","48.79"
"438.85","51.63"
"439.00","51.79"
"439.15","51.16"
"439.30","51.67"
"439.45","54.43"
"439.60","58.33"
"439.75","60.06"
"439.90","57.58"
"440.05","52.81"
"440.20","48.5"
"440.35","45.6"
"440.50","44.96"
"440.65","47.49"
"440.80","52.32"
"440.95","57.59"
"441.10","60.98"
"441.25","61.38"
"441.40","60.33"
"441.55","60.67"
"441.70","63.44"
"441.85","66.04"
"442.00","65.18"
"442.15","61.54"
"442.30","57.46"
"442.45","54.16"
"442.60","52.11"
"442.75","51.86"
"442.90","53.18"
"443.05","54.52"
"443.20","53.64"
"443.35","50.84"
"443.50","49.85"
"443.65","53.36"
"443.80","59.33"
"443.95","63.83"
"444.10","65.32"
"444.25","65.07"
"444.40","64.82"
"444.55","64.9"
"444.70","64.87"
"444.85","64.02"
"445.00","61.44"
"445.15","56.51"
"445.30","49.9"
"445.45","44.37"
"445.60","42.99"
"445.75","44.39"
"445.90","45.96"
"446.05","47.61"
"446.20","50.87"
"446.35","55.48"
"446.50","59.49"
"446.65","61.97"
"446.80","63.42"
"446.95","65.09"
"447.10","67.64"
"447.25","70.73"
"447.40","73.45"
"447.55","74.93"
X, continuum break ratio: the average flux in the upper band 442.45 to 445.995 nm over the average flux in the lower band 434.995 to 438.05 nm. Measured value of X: 1.16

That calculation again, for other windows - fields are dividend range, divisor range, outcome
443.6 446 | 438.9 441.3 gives 1.06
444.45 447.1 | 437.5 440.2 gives 1.17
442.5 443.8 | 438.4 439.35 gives 1.08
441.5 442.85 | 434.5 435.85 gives 1.26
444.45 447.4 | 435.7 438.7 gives 1.22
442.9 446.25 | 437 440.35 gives 1.14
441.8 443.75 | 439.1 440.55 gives 1.06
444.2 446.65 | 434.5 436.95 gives 1.13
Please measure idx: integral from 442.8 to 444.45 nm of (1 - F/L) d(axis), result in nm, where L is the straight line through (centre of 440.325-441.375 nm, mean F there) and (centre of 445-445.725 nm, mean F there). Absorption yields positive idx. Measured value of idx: -0.21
